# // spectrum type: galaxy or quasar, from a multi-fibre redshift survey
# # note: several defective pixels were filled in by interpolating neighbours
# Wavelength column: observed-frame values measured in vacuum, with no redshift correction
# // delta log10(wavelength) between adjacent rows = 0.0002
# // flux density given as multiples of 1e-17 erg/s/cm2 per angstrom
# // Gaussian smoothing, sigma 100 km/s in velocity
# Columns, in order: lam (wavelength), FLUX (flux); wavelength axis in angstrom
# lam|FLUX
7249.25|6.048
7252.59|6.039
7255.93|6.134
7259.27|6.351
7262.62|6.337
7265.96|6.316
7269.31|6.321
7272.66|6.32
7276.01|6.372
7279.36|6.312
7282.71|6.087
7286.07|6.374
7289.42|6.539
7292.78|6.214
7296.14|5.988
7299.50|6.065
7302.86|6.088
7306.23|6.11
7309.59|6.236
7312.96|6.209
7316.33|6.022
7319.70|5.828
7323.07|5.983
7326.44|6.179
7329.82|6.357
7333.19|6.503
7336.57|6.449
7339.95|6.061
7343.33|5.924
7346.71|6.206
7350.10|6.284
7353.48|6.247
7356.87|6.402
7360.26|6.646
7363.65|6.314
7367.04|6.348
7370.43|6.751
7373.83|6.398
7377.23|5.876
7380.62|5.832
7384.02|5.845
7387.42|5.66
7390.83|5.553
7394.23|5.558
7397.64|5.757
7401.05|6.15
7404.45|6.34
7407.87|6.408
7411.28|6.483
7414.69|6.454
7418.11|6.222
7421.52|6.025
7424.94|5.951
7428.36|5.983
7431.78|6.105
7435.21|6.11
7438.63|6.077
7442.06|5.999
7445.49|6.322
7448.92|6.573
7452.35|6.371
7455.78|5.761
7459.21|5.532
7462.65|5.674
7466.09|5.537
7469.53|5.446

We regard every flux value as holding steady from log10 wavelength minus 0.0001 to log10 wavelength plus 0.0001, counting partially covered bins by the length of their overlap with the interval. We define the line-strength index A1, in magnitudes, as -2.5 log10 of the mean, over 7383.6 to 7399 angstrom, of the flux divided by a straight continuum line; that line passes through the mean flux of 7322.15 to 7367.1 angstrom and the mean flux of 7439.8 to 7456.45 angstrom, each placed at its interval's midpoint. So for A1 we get 0.11 mag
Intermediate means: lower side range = 6.28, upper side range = 6.23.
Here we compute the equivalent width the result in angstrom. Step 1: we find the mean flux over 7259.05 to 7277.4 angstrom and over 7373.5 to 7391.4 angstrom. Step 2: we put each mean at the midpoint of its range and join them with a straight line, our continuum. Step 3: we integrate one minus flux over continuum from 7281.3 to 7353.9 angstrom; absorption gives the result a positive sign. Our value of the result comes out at -0.7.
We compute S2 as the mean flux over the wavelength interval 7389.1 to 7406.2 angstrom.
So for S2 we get 5.87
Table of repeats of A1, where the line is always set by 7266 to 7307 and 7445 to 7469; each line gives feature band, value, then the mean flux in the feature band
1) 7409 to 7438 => -0.03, 6.17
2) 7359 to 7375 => -0.07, 6.49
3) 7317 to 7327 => 0.03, 5.98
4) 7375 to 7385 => 0.03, 5.88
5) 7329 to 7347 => -0.02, 6.25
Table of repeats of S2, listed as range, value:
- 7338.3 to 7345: 5.99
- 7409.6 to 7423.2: 6.3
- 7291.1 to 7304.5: 6.09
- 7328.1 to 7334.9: 6.43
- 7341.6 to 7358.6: 6.21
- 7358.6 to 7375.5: 6.49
